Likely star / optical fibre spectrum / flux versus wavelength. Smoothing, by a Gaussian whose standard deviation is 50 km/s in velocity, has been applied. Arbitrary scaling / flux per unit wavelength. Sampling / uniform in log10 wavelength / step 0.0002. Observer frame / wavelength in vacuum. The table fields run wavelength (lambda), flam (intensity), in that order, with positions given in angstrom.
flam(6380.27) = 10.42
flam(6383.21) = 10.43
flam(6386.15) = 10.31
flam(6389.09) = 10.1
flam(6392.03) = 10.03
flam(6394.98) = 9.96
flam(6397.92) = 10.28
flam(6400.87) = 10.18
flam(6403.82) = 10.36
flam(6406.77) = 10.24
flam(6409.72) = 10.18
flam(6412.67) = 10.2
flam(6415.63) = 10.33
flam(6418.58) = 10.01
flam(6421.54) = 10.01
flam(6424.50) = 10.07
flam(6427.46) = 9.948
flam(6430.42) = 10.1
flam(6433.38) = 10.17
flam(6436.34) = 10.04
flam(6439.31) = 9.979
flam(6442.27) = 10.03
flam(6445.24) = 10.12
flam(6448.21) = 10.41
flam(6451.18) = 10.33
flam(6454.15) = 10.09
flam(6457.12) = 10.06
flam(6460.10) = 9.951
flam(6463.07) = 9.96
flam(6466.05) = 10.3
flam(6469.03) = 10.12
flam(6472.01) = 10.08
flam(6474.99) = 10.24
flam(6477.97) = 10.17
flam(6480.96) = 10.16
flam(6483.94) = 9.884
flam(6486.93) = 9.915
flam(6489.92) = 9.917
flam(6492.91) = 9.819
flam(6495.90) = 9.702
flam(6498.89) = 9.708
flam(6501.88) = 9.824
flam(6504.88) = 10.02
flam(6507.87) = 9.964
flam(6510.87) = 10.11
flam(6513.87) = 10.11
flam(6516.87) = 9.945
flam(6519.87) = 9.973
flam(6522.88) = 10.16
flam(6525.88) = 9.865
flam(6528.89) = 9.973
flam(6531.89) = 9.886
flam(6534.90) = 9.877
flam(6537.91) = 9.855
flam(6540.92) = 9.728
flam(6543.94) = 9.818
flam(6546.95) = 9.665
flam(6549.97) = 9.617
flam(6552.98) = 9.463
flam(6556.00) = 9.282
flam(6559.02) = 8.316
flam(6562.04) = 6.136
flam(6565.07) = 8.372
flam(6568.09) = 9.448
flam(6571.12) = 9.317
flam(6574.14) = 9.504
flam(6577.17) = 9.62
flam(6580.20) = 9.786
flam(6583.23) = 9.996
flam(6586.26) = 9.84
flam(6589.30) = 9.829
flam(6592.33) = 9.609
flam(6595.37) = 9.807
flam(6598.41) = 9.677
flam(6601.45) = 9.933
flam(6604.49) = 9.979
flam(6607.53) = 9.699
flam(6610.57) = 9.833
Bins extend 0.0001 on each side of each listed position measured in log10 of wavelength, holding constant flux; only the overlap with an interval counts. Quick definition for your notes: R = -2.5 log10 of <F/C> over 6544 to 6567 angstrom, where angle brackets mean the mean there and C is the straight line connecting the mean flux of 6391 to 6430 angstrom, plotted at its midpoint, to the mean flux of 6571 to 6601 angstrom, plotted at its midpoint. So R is 0.12 mag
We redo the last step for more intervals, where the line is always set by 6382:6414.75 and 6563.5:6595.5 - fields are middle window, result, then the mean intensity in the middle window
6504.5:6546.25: -0.02 mag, 9.94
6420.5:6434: 0.00 mag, 10.1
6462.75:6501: -0.01 mag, 10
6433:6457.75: -0.01 mag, 10.1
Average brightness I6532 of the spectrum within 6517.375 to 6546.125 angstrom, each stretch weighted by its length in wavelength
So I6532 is 9.9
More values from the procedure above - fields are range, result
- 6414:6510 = 10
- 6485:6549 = 9.89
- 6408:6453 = 10.1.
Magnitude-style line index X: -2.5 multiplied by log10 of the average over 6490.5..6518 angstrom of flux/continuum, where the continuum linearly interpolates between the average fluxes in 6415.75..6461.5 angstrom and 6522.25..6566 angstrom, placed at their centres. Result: -0.033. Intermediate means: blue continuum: 10.1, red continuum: 9.33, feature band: 9.91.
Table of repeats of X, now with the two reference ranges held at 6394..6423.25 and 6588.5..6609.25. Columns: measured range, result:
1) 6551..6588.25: 0.09 mag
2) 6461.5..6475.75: -0.01 mag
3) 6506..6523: -0.01 mag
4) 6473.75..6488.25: 0.00 mag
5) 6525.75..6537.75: 0.00 mag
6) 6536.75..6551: 0.02 mag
